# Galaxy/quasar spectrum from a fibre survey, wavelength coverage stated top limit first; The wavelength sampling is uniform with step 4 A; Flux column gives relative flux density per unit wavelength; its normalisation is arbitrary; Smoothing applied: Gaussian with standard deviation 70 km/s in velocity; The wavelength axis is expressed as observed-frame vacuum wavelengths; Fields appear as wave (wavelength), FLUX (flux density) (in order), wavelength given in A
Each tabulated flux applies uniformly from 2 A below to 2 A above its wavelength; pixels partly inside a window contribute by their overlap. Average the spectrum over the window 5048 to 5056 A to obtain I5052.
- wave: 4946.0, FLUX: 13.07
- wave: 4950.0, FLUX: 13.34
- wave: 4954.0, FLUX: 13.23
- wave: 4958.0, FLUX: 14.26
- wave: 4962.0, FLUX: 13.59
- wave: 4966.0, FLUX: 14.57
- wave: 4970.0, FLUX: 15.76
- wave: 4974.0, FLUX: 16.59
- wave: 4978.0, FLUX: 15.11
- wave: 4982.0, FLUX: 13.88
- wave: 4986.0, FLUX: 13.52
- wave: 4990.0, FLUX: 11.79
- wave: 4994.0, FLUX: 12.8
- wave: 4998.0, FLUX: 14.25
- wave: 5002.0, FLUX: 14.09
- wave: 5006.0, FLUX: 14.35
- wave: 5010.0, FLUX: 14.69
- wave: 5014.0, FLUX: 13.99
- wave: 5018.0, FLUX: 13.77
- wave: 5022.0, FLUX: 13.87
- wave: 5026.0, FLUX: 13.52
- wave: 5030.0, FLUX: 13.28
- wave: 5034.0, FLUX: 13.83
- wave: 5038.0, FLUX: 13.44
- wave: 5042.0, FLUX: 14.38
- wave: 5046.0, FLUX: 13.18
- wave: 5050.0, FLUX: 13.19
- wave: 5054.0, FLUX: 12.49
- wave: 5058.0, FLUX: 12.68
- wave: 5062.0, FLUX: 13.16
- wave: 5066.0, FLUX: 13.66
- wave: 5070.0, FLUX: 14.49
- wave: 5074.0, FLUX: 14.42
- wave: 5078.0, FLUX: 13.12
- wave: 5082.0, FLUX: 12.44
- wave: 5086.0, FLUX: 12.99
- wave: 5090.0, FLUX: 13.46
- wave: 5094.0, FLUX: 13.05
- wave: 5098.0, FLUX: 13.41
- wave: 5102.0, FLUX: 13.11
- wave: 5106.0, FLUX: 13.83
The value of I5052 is 12.8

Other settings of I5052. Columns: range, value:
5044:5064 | 12.9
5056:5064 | 12.9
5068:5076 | 14.5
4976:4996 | 13.4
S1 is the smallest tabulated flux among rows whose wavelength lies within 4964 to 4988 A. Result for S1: 13.52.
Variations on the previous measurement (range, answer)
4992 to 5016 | 12.8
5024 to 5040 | 13.28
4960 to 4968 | 13.59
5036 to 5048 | 13.18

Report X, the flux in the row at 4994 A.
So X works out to 12.8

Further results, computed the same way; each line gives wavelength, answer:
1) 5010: 14.69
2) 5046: 13.18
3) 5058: 12.68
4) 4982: 13.88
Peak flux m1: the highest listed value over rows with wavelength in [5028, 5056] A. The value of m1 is 14.38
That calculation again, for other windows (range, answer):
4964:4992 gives 16.59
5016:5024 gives 13.87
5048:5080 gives 14.49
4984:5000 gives 14.25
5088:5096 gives 13.46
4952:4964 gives 14.26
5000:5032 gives 14.69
